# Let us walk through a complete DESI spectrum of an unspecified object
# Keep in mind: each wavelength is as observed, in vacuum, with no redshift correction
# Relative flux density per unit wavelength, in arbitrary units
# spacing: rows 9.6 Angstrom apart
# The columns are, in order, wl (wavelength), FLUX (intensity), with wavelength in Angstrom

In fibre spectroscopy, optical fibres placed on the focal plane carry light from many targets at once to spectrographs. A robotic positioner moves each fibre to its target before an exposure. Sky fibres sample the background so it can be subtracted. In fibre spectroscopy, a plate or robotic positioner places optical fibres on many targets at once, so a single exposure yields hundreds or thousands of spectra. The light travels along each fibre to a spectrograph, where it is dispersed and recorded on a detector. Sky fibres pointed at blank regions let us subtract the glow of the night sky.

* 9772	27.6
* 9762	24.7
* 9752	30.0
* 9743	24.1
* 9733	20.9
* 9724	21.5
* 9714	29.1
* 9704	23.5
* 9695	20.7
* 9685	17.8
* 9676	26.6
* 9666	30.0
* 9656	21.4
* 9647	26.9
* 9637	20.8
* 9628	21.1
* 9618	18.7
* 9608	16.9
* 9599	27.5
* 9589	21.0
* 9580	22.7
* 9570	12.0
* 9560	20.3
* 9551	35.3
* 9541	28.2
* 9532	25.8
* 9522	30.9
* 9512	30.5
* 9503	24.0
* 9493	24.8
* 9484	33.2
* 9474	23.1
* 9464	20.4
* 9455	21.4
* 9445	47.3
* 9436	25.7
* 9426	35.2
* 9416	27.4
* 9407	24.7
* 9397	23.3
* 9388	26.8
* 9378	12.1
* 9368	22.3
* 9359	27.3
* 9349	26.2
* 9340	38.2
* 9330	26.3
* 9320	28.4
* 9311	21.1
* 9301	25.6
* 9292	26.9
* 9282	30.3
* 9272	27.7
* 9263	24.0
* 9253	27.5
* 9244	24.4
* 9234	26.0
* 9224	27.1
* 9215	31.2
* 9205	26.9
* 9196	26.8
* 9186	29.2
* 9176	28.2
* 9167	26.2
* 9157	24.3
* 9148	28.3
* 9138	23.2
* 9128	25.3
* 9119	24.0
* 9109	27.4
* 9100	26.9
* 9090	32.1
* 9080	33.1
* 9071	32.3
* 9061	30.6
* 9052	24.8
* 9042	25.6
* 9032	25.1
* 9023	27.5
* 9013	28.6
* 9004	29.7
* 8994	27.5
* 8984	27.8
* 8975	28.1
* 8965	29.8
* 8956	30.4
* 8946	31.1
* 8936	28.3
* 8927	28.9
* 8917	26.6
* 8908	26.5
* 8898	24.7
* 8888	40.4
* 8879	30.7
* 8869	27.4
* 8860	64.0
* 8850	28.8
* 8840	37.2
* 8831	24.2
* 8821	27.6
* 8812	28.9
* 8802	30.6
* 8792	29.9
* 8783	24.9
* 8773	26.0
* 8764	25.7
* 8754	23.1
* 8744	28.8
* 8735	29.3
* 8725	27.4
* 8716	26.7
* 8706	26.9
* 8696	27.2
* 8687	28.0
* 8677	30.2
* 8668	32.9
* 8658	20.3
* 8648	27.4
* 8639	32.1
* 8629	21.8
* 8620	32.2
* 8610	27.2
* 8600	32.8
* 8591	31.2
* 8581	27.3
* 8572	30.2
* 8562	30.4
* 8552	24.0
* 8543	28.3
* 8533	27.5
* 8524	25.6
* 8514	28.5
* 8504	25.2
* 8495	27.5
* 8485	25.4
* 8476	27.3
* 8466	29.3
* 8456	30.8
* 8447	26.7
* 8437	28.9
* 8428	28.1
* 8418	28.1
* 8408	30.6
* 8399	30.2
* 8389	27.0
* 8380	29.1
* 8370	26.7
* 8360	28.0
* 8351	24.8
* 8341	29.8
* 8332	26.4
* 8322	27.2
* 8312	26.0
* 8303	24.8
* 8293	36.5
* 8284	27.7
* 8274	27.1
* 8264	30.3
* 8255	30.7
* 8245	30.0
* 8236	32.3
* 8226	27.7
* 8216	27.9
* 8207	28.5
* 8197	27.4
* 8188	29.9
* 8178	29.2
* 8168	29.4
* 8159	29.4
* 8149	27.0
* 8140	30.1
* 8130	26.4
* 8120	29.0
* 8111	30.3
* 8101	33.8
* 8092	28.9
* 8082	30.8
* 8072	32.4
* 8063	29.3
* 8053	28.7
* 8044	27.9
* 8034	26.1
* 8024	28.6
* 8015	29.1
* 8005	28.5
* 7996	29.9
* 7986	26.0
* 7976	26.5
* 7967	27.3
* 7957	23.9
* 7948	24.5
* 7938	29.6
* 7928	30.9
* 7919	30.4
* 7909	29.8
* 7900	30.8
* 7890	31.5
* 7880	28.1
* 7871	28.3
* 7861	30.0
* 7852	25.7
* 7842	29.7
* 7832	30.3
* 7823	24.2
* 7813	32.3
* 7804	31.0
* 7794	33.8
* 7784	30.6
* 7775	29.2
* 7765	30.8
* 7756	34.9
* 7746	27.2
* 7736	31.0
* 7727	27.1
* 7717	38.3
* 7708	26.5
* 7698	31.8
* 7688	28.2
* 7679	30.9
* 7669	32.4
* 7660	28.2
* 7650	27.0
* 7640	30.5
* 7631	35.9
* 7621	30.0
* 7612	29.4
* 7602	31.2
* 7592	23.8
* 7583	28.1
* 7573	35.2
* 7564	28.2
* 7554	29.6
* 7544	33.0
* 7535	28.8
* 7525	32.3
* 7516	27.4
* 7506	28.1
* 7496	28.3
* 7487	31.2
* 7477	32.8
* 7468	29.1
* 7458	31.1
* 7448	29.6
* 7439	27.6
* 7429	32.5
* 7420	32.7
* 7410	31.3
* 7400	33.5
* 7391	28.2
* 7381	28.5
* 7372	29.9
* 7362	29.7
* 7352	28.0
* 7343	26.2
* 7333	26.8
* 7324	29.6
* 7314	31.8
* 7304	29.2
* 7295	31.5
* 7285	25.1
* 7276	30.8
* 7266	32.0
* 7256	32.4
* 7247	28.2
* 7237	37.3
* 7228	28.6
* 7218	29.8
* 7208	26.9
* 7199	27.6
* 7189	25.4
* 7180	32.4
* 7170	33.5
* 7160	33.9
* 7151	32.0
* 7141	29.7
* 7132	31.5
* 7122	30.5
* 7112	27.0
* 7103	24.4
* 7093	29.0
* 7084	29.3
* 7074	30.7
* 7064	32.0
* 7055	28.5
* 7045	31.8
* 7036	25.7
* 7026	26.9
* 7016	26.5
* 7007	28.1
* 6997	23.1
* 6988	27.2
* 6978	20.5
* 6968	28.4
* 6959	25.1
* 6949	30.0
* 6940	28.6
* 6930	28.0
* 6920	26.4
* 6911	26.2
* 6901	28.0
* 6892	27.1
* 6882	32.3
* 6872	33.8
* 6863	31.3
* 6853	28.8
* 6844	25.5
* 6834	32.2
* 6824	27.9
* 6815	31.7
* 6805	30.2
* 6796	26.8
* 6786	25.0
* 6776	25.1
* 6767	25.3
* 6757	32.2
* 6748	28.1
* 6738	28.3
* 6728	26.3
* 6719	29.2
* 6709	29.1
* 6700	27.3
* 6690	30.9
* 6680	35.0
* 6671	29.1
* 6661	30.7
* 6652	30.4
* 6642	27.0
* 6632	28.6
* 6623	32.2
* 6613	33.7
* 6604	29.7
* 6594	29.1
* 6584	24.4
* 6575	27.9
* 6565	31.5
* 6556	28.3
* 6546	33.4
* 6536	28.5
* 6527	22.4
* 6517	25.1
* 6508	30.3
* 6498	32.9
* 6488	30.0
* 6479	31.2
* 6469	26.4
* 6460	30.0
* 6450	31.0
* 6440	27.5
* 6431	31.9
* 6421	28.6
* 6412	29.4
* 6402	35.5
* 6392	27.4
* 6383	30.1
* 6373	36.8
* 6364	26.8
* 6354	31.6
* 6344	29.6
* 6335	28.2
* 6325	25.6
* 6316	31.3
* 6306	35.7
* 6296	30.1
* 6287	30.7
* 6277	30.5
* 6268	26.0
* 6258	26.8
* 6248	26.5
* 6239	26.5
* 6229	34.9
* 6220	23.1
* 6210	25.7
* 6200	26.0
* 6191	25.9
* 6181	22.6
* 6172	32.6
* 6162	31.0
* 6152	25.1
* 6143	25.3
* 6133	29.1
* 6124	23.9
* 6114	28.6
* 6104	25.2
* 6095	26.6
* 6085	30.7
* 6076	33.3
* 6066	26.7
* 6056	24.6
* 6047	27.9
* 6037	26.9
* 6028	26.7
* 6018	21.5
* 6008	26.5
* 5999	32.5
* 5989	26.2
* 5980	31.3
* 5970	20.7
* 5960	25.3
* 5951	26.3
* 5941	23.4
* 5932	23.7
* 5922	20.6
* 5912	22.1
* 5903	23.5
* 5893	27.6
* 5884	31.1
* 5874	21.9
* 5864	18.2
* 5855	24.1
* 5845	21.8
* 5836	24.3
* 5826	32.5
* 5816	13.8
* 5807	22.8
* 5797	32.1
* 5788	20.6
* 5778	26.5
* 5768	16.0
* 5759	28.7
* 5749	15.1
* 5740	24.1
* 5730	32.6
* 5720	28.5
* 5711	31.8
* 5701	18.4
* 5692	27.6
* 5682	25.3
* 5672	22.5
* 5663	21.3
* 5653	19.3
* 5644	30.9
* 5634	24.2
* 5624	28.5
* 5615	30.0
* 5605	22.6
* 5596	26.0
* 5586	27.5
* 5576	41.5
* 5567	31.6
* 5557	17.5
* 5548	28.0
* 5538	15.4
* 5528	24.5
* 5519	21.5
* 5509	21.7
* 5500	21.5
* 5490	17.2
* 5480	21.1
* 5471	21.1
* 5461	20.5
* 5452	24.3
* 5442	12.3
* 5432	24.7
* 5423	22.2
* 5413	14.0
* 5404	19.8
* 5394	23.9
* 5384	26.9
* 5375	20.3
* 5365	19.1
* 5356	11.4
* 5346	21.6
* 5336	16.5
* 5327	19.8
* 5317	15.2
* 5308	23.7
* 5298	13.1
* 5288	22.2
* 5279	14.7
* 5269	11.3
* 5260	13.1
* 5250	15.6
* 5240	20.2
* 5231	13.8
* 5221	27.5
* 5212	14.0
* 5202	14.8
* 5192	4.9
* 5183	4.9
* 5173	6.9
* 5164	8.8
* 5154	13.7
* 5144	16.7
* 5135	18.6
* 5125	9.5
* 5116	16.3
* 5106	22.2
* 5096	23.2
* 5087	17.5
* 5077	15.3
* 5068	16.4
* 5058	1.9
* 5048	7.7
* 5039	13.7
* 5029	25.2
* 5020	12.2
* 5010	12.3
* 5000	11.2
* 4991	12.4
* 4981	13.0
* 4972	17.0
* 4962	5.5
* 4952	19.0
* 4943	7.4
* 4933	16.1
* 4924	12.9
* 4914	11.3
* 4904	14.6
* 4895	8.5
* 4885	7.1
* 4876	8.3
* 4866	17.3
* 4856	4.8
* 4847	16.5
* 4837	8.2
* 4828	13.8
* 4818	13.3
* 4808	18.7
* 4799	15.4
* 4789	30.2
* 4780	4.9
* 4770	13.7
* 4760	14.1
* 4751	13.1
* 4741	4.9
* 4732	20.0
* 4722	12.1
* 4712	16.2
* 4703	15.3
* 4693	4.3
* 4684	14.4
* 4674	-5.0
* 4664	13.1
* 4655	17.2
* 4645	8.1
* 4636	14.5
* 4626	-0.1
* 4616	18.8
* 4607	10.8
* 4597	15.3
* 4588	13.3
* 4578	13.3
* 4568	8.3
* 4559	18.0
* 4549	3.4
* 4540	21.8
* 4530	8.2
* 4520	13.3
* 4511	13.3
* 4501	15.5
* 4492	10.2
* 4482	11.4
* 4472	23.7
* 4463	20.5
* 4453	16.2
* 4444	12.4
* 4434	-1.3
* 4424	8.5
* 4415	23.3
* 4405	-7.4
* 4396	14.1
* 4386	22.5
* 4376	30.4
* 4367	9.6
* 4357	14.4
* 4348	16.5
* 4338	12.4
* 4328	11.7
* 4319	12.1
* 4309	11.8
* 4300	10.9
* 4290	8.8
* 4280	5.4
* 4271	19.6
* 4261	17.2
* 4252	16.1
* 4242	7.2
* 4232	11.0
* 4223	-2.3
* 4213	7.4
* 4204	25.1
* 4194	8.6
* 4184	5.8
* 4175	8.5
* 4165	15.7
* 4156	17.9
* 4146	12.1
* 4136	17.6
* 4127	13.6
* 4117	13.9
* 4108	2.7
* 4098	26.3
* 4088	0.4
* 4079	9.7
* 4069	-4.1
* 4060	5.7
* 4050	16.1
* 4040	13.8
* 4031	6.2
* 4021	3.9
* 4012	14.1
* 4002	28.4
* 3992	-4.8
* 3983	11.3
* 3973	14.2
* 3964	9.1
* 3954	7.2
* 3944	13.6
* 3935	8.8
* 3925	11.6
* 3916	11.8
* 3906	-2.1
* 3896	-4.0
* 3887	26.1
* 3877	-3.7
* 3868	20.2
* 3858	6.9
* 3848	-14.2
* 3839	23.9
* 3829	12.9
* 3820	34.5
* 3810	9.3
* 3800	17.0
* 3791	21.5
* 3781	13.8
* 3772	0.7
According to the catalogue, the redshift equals 0.35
